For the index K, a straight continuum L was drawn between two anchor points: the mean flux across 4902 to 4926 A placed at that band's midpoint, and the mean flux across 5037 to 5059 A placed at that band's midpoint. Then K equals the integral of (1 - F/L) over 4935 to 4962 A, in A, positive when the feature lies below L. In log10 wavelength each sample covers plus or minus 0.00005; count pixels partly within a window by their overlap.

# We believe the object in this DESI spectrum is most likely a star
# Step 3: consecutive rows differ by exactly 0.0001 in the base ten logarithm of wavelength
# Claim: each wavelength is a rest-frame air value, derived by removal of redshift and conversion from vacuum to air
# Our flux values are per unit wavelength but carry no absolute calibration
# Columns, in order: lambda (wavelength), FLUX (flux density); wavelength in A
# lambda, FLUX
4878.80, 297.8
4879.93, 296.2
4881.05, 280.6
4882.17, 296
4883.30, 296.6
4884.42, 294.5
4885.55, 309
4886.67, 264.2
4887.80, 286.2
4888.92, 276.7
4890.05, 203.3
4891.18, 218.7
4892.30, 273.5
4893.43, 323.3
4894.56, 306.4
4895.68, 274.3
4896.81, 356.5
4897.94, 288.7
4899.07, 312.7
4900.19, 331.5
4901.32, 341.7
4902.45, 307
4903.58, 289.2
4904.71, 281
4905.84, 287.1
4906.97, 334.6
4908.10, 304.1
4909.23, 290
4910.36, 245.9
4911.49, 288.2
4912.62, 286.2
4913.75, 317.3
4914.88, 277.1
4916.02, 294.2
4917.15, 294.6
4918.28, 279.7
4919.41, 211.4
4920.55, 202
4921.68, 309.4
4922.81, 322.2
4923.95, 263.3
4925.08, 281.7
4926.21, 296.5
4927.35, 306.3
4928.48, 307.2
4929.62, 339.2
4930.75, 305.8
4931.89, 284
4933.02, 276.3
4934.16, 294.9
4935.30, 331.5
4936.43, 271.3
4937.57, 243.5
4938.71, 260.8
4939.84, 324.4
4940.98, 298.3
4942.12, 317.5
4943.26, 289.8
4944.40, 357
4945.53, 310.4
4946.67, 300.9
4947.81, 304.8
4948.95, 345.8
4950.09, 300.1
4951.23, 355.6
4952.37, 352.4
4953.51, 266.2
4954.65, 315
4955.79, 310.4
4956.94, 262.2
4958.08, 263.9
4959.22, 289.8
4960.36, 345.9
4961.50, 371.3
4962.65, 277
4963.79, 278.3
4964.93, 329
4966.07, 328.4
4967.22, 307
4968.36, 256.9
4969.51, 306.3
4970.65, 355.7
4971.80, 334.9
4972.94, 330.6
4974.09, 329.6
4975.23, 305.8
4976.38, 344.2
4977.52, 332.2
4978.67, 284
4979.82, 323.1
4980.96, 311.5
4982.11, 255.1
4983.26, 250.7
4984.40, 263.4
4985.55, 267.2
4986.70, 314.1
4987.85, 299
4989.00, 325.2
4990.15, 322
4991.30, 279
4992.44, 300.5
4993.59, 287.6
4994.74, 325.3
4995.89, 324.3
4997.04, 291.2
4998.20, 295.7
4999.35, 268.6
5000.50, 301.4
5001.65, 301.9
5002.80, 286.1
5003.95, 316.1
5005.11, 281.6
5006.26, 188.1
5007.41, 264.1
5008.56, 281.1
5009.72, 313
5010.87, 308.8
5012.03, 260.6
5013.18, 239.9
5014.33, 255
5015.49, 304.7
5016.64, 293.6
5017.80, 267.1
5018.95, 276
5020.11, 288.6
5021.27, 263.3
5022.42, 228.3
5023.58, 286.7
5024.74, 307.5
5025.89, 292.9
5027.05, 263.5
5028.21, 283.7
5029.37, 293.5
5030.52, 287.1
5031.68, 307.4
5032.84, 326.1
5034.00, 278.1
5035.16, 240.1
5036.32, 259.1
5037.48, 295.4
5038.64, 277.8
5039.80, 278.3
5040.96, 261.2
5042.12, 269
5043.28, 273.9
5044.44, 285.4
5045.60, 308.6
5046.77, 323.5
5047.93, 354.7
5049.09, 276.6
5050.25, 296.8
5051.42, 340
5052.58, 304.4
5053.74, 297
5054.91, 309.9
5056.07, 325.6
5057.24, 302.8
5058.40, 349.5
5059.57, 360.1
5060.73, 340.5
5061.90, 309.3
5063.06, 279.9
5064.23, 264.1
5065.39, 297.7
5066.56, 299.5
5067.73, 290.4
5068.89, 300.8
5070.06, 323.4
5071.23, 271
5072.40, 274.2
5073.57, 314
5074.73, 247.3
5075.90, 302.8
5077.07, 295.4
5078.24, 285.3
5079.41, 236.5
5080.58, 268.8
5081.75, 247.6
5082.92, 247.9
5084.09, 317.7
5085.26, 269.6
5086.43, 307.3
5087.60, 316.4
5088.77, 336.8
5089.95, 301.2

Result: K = -1.8 A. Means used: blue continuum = 284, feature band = 308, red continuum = 302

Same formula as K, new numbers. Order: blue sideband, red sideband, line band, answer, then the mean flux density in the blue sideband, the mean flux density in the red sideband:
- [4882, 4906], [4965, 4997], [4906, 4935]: 0.7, 292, 306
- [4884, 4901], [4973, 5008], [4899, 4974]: -2.4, 289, 295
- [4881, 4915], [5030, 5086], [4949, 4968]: -1.1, 292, 293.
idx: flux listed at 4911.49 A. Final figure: 288.2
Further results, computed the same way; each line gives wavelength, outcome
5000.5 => 301.4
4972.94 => 330.6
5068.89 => 300.8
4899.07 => 312.7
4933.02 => 276.3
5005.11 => 281.6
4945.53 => 310.4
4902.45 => 307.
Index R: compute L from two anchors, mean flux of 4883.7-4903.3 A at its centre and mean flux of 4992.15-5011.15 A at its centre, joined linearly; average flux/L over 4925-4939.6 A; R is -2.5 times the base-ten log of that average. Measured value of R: -0.01 mag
